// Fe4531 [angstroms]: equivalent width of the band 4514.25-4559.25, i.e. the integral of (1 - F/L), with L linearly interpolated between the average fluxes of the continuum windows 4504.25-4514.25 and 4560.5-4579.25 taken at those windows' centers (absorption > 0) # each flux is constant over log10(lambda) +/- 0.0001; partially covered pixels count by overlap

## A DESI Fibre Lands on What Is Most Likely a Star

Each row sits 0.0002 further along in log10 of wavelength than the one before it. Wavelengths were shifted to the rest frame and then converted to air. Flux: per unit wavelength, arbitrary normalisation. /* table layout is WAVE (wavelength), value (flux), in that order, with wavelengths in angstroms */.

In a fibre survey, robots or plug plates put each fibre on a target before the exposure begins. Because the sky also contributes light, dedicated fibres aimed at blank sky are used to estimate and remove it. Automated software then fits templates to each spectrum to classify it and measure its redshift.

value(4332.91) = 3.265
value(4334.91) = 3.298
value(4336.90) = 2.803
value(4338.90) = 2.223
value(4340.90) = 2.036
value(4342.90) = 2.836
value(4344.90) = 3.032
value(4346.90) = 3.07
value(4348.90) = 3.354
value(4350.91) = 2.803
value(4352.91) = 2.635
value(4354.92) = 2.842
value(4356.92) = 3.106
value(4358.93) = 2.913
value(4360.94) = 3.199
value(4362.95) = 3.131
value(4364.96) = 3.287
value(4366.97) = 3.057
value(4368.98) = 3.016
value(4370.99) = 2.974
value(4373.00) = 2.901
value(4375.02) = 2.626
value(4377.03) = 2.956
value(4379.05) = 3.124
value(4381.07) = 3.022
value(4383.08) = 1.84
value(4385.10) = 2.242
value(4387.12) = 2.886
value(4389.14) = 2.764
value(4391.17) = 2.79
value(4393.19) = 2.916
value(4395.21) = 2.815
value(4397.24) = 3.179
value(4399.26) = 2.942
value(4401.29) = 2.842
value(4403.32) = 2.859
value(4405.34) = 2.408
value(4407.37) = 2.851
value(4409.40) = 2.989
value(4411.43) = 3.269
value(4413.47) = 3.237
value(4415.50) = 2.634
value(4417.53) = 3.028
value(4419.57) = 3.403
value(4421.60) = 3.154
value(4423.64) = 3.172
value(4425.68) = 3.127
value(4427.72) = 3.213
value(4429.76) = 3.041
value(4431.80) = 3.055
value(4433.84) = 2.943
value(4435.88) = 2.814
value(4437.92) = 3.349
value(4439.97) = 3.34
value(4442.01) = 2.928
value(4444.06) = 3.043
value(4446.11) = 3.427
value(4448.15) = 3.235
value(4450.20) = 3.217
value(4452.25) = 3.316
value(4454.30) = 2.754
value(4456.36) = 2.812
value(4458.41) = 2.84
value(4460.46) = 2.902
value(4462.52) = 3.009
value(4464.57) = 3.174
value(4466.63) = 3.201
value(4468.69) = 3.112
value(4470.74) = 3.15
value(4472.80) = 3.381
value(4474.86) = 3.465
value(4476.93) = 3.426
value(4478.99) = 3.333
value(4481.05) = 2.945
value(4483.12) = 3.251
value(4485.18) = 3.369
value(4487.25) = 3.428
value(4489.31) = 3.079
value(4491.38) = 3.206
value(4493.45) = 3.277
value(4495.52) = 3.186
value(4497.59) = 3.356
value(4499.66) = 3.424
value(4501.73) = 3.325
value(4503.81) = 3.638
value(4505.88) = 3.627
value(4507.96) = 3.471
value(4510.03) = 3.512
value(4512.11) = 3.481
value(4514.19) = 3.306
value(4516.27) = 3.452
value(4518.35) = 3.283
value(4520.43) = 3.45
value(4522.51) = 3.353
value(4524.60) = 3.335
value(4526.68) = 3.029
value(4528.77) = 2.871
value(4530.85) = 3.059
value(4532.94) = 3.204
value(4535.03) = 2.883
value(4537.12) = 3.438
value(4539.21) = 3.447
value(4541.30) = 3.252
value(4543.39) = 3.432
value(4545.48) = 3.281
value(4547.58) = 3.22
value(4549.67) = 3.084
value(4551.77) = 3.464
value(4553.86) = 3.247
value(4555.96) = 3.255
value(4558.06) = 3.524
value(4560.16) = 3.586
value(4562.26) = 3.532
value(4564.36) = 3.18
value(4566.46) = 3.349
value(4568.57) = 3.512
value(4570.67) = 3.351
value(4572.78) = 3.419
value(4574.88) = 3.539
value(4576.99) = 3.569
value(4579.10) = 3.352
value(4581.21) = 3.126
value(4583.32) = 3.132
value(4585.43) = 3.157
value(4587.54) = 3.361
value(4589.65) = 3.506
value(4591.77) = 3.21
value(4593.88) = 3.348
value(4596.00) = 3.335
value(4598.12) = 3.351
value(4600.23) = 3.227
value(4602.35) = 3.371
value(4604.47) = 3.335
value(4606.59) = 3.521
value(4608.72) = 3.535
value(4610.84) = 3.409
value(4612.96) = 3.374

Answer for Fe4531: 2.7 angstroms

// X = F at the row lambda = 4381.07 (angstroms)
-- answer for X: 3.022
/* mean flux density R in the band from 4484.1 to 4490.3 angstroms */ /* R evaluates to 3.3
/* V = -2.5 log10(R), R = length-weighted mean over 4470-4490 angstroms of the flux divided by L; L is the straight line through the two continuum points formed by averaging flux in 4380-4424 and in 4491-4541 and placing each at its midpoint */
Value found -0.04 mag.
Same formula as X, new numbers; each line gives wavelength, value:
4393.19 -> 2.916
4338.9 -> 2.223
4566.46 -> 3.349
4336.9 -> 2.803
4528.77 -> 2.871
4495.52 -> 3.186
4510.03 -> 3.512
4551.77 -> 3.464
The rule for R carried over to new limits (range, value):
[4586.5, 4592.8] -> 3.36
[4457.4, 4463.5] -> 2.92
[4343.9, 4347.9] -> 3.05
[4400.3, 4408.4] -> 2.74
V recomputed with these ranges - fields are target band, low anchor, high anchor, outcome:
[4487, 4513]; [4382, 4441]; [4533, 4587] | -0.07 mag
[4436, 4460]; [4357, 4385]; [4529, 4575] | -0.01 mag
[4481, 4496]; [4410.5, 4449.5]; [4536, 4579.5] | 0.00 mag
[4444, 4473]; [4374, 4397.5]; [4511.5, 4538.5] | -0.03 mag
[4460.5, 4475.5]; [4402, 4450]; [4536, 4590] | -0.01 mag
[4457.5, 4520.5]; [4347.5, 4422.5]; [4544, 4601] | -0.05 mag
